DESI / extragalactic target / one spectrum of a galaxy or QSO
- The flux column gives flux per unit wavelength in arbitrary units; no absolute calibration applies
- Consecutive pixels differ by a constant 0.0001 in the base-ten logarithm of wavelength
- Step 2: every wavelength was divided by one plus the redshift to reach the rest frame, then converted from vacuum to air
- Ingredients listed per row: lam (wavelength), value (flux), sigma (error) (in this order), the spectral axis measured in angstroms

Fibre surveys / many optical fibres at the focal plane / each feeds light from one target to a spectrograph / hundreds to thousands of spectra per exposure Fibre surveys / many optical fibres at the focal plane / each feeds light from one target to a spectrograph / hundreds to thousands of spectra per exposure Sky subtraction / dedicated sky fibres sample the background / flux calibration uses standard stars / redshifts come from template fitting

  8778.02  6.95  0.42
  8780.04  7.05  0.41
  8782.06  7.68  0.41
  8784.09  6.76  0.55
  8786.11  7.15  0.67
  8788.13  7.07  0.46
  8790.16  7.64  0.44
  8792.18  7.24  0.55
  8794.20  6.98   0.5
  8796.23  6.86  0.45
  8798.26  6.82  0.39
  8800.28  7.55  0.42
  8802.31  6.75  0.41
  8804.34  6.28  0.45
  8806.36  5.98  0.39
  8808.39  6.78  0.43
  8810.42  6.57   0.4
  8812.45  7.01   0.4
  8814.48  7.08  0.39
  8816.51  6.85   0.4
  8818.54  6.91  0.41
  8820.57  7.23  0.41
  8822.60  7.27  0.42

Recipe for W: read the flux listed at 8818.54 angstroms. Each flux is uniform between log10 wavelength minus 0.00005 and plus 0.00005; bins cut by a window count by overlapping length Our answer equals 6.91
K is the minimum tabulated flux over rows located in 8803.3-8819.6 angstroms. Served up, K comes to 5.98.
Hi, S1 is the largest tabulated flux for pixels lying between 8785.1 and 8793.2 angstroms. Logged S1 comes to 7.64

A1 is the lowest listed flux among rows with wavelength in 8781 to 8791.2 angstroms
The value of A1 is 6.76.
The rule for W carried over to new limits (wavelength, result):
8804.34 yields 6.28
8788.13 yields 7.07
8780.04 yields 7.05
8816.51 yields 6.85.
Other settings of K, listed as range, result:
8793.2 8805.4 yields 6.28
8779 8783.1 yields 7.05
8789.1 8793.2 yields 7.24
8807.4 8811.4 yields 6.57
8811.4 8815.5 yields 7.01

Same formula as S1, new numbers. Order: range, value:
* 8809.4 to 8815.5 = 7.08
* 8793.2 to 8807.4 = 7.55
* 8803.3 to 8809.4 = 6.78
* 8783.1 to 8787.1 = 7.15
